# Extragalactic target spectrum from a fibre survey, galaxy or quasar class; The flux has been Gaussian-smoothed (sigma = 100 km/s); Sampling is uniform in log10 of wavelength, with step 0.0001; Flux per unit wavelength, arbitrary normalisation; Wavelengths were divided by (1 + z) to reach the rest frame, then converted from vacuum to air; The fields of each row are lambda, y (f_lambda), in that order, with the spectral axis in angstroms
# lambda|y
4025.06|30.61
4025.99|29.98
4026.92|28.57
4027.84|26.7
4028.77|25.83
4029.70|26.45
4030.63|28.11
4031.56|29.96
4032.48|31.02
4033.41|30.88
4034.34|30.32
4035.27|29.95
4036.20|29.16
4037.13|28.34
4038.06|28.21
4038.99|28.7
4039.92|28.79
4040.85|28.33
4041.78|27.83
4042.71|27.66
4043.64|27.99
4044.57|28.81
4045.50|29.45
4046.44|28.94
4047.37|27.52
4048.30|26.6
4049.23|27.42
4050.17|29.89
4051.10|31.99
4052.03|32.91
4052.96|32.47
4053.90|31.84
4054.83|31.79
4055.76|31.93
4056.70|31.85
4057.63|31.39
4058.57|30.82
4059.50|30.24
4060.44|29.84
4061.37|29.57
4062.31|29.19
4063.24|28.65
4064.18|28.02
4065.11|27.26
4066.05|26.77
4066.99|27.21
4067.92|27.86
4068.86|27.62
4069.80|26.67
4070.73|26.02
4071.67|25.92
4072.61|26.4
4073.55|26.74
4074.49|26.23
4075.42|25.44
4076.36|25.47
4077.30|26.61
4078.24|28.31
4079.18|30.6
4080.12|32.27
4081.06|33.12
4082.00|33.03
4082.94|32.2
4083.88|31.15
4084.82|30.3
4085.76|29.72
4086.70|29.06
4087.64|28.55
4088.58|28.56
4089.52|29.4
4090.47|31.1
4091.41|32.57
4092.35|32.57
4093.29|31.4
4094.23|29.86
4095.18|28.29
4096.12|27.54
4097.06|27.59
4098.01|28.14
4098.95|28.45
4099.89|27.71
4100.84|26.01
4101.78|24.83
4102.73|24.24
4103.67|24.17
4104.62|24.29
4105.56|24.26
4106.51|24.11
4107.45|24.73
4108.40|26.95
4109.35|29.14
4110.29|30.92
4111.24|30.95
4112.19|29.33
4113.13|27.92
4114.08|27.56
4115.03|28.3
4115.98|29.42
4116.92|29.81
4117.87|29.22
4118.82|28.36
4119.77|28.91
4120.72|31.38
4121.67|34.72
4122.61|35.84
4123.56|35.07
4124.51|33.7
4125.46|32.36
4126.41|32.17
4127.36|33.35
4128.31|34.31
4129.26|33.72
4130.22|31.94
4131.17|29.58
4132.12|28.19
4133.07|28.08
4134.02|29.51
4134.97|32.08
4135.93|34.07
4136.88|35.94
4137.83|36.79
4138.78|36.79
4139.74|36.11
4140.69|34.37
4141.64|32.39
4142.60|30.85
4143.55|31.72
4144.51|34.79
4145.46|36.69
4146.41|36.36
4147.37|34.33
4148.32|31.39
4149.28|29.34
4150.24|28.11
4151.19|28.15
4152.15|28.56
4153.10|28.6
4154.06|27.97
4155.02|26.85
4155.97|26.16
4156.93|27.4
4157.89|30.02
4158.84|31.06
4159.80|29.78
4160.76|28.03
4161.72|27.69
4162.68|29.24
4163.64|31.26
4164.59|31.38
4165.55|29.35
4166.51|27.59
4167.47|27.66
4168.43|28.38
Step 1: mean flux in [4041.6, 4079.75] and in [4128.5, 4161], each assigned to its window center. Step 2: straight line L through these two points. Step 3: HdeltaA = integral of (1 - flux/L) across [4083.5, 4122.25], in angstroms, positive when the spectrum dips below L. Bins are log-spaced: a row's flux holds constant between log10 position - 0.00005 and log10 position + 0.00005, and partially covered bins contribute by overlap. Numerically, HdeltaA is 1.9 angstroms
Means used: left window 28.7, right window 31.4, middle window 28.6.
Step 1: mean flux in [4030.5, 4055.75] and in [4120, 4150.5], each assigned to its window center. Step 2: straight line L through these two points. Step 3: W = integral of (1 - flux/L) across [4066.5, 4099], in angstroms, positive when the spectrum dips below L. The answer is 2.2 angstroms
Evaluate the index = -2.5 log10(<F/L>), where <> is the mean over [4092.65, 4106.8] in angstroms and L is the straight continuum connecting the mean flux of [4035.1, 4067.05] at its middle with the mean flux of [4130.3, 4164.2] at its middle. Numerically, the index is 0.13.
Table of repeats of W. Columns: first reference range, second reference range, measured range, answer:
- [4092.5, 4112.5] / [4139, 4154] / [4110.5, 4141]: -2.0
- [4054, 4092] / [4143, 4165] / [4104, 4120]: 1.0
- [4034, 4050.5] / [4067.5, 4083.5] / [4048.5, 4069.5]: -1.0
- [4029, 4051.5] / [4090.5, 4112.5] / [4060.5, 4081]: 0.4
